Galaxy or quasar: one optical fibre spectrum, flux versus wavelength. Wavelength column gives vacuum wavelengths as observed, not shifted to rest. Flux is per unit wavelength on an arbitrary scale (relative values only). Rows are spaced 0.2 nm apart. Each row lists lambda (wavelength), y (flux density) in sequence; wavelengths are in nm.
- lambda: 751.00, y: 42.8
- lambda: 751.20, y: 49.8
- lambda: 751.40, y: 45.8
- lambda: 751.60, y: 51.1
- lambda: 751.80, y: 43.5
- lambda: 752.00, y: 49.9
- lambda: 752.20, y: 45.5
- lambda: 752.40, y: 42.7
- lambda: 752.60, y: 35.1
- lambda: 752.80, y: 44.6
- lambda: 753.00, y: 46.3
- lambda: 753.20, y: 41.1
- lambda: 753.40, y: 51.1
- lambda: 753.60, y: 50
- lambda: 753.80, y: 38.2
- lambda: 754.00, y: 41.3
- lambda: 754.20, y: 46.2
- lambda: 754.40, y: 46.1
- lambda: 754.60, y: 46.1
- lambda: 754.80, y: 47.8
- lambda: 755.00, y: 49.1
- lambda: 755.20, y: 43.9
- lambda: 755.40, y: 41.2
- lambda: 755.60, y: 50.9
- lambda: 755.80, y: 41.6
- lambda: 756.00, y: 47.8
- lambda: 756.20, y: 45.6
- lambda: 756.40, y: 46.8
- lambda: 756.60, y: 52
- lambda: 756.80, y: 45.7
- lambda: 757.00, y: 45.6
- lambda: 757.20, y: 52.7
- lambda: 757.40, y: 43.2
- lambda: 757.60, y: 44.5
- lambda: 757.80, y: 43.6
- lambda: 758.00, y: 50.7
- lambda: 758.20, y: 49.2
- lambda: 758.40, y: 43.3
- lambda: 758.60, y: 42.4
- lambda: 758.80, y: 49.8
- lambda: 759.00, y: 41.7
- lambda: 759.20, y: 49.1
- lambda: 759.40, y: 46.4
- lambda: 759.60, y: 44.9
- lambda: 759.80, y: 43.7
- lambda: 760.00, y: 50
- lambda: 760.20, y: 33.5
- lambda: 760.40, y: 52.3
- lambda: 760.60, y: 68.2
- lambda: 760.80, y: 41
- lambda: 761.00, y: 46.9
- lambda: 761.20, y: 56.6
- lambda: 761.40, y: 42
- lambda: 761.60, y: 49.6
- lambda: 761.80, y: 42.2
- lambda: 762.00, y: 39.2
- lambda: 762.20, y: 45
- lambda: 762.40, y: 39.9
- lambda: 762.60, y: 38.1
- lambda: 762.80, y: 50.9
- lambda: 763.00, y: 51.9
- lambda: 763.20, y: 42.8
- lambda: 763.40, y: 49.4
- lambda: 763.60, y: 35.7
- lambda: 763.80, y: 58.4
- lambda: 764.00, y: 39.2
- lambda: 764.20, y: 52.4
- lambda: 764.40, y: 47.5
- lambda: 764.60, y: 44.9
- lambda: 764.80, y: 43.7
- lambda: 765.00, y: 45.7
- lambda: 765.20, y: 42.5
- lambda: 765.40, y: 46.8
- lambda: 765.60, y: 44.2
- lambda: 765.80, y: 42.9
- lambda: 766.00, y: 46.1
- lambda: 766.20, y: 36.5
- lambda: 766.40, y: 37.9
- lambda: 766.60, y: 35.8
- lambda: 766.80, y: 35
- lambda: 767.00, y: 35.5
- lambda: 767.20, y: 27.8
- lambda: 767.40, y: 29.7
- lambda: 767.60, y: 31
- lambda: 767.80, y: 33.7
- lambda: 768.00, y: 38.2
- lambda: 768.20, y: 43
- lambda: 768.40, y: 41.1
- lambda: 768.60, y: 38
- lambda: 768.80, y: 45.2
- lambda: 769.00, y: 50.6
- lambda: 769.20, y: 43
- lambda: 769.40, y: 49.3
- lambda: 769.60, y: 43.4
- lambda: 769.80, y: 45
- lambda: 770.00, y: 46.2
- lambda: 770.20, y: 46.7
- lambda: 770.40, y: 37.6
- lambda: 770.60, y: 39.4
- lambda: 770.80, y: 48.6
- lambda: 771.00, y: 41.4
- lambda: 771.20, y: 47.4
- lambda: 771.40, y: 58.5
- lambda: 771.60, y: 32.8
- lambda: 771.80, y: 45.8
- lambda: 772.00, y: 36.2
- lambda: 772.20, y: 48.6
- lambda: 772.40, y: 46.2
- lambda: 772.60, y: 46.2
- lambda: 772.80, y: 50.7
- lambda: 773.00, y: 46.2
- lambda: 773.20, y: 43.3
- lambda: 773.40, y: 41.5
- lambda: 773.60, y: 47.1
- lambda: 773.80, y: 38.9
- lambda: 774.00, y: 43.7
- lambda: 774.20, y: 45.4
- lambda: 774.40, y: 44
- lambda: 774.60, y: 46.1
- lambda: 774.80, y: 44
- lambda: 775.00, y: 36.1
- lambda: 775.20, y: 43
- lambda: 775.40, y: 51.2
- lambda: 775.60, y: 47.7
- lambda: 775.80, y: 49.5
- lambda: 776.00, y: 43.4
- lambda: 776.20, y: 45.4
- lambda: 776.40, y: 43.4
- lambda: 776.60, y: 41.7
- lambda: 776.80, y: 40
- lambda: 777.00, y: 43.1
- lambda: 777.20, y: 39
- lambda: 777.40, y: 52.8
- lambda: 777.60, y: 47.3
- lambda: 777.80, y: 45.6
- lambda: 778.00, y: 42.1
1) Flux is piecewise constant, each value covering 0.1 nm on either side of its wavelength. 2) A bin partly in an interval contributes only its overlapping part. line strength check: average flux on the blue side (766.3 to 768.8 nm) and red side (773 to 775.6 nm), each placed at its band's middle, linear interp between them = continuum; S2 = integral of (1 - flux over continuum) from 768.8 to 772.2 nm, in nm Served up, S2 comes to -0.45 nm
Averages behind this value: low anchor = 35.9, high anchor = 43.9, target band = 44.6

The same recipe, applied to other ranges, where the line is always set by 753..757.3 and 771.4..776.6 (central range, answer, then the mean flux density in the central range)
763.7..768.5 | 0.47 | 40.8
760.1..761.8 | -0.10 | 48.4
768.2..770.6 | 0.05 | 43.9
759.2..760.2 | 0.01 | 45.3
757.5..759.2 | 0.00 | 45.9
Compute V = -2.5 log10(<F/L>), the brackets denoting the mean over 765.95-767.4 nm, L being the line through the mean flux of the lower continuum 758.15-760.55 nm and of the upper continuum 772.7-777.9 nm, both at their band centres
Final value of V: 0.26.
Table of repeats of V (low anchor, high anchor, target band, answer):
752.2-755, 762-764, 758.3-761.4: -0.05 mag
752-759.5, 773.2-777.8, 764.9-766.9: 0.09 mag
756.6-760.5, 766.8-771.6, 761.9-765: -0.03 mag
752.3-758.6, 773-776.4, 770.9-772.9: -0.02 mag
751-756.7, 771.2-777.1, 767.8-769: 0.09 mag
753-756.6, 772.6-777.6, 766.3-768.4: 0.27 mag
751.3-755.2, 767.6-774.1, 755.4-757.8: -0.04 mag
